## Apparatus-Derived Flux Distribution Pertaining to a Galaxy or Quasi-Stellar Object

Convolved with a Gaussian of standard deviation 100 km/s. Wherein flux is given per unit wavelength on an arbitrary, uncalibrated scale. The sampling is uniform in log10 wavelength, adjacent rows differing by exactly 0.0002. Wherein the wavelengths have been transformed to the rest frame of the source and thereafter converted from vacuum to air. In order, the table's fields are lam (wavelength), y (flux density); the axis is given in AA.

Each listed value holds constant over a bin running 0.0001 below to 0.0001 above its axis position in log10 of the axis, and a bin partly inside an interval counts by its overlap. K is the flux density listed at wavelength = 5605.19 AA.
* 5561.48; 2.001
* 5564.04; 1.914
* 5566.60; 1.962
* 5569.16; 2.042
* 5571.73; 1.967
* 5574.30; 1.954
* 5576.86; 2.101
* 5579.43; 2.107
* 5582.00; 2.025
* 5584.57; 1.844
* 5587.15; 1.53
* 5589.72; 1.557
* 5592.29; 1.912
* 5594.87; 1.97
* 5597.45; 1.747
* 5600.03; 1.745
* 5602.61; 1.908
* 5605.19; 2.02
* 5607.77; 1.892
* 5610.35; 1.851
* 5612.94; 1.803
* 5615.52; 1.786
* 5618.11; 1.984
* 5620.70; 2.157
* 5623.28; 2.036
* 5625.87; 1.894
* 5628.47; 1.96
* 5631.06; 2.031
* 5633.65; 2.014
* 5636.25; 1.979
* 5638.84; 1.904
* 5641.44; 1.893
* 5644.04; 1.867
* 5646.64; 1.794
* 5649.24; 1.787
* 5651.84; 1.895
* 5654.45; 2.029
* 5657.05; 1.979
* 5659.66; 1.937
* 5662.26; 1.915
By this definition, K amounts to 2.02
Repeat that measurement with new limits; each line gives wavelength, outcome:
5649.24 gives 1.787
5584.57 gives 1.844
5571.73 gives 1.967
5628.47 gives 1.96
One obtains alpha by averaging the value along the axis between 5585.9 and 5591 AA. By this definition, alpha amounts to 1.54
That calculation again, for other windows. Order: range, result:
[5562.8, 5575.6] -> 1.97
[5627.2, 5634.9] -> 2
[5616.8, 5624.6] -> 2.06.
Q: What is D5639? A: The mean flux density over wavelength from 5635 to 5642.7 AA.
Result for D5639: 1.93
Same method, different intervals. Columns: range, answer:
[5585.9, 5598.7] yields 1.74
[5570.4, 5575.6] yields 1.96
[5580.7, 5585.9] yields 1.93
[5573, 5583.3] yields 2.05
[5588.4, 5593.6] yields 1.74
